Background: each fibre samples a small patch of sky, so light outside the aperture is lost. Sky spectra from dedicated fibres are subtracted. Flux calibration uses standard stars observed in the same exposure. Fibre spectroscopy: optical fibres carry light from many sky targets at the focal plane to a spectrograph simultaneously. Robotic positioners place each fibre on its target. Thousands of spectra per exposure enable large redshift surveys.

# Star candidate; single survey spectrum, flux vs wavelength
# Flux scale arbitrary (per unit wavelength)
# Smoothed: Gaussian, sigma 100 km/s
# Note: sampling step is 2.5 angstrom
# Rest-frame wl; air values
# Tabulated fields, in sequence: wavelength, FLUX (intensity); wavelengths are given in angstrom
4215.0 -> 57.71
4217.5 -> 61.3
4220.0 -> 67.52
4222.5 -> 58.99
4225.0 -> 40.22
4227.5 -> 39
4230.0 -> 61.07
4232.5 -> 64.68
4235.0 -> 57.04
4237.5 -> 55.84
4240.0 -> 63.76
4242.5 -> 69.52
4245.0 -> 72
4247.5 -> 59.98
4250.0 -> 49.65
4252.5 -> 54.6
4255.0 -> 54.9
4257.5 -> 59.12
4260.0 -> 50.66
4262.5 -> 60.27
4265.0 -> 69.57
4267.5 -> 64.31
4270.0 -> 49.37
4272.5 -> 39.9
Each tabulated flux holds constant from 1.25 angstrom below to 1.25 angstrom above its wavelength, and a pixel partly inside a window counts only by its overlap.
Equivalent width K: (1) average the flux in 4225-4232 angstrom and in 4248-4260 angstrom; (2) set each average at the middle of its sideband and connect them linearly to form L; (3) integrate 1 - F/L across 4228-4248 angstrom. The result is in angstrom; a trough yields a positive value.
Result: -4.10 angstrom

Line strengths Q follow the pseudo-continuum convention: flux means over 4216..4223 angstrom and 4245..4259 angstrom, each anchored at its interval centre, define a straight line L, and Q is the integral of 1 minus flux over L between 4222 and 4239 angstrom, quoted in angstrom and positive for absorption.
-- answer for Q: 2.0 angstrom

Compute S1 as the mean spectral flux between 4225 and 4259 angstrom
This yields 57.8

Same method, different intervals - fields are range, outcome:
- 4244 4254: 58.6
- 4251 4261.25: 54.7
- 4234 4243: 61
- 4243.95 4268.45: 59.3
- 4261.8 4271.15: 61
